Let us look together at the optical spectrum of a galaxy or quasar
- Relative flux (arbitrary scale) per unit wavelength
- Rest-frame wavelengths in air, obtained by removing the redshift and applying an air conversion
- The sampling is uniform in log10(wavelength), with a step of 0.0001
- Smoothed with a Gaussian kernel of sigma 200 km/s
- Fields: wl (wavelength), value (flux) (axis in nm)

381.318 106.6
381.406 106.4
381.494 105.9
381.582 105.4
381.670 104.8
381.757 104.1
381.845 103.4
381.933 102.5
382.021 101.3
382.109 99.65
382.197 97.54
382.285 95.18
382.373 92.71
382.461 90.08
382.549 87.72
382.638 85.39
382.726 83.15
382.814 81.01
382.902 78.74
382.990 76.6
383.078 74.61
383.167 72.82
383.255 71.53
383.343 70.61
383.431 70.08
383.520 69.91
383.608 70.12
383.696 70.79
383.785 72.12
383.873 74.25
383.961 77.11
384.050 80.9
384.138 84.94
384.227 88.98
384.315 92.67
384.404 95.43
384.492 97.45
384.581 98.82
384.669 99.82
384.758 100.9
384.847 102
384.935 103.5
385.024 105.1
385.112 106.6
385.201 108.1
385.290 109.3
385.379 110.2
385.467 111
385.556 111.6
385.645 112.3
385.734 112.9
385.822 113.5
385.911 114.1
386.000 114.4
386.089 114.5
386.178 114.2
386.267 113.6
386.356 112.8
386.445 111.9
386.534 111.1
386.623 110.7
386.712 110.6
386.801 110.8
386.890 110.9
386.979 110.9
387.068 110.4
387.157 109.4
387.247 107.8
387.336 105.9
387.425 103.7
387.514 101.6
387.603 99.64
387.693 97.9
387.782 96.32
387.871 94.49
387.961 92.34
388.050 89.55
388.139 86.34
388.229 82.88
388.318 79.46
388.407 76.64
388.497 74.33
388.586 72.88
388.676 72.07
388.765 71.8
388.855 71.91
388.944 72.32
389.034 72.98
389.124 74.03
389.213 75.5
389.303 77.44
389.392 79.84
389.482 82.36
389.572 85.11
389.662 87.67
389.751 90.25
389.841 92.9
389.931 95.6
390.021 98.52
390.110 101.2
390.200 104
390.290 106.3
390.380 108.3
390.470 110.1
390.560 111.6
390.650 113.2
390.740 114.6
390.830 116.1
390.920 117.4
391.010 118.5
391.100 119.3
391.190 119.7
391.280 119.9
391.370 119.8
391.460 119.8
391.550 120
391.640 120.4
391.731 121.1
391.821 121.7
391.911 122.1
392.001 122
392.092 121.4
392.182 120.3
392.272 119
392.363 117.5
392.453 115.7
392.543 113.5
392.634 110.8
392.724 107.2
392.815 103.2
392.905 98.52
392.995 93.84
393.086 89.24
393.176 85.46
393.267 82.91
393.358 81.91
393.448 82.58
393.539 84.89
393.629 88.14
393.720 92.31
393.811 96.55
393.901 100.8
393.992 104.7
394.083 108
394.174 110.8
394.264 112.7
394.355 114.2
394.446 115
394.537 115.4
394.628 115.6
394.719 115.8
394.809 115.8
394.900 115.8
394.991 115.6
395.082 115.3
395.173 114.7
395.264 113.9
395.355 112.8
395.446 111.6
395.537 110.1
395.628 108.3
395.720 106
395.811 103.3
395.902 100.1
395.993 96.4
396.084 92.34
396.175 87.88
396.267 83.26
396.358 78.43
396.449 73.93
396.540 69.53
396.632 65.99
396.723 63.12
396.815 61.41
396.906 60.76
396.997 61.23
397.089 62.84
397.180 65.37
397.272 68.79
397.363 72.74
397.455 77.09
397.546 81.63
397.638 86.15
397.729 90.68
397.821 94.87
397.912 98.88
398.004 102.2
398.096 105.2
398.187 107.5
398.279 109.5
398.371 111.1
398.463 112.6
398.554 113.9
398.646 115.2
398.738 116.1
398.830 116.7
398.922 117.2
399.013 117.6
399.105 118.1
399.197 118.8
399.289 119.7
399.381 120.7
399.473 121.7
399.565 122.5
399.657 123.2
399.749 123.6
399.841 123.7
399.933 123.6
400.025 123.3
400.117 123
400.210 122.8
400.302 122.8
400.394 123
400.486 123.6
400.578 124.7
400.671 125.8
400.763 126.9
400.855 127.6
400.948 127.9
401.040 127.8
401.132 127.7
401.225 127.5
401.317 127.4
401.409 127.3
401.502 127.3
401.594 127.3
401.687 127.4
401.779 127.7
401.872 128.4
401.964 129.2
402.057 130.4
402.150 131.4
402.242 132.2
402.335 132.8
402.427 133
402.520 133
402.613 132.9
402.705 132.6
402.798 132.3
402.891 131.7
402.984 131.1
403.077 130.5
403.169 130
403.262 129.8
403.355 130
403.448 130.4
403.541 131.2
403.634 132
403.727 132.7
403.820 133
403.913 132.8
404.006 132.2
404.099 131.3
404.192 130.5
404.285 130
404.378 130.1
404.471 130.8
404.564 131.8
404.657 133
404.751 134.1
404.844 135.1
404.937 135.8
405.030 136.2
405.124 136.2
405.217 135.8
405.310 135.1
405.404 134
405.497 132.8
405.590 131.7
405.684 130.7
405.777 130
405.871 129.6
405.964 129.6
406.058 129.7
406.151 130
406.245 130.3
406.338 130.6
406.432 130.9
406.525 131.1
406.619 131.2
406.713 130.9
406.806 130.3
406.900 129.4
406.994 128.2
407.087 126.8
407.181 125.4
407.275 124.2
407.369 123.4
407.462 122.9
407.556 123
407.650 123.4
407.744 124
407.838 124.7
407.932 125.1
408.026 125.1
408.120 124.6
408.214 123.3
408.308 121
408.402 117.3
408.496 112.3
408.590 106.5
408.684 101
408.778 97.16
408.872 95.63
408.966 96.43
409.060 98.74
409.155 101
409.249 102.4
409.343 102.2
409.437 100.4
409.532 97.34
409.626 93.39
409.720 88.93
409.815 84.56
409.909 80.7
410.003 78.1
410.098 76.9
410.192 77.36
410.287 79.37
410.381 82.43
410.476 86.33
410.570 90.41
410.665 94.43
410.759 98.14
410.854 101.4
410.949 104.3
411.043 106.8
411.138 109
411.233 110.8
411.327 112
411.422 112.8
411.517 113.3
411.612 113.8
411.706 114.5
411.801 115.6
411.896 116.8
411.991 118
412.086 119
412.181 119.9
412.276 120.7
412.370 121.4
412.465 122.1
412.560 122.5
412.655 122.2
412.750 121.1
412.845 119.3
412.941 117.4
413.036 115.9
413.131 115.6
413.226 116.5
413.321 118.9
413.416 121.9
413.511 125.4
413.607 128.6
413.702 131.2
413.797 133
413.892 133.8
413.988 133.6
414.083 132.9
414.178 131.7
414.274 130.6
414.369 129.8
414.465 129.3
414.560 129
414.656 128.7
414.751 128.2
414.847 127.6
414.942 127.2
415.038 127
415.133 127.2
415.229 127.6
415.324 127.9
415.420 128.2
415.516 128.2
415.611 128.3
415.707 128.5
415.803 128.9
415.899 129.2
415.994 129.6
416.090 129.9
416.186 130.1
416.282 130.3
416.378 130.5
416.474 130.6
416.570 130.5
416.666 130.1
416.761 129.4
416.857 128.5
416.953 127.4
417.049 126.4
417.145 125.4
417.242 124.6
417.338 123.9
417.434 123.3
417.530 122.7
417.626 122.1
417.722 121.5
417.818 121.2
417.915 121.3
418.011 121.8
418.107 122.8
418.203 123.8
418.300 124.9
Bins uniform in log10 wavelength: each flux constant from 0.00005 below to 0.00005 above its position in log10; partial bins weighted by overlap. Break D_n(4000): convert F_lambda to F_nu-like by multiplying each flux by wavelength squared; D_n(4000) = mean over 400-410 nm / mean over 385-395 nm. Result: 1.3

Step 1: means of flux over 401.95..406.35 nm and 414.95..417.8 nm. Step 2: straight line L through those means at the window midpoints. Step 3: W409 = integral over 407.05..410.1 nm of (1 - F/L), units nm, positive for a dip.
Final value 0.51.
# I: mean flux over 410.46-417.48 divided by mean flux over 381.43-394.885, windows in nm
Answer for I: 1.23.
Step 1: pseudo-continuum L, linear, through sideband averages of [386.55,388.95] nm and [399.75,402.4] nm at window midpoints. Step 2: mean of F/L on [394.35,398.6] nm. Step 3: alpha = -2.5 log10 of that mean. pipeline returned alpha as 0.21 mag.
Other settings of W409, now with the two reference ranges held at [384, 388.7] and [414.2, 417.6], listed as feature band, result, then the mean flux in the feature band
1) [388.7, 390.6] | 0.28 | 88.8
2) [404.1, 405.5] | -0.18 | 133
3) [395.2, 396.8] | 0.25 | 92.4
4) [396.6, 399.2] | 0.45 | 92.6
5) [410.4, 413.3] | 0.29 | 112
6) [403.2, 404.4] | -0.14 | 131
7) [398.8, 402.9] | -0.41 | 126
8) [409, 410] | 0.23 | 94.3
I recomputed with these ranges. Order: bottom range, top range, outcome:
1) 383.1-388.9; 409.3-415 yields 1.17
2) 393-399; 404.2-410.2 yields 1.23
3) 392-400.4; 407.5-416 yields 1.11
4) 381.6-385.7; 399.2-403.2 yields 1.39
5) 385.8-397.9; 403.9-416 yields 1.21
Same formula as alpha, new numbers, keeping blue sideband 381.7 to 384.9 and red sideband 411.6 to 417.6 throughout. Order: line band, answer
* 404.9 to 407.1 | -0.147 mag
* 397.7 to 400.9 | -0.100 mag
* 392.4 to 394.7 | -0.019 mag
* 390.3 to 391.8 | -0.208 mag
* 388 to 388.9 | 0.192 mag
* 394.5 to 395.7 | -0.125 mag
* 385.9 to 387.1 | -0.231 mag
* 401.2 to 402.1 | -0.170 mag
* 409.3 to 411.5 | 0.263 mag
